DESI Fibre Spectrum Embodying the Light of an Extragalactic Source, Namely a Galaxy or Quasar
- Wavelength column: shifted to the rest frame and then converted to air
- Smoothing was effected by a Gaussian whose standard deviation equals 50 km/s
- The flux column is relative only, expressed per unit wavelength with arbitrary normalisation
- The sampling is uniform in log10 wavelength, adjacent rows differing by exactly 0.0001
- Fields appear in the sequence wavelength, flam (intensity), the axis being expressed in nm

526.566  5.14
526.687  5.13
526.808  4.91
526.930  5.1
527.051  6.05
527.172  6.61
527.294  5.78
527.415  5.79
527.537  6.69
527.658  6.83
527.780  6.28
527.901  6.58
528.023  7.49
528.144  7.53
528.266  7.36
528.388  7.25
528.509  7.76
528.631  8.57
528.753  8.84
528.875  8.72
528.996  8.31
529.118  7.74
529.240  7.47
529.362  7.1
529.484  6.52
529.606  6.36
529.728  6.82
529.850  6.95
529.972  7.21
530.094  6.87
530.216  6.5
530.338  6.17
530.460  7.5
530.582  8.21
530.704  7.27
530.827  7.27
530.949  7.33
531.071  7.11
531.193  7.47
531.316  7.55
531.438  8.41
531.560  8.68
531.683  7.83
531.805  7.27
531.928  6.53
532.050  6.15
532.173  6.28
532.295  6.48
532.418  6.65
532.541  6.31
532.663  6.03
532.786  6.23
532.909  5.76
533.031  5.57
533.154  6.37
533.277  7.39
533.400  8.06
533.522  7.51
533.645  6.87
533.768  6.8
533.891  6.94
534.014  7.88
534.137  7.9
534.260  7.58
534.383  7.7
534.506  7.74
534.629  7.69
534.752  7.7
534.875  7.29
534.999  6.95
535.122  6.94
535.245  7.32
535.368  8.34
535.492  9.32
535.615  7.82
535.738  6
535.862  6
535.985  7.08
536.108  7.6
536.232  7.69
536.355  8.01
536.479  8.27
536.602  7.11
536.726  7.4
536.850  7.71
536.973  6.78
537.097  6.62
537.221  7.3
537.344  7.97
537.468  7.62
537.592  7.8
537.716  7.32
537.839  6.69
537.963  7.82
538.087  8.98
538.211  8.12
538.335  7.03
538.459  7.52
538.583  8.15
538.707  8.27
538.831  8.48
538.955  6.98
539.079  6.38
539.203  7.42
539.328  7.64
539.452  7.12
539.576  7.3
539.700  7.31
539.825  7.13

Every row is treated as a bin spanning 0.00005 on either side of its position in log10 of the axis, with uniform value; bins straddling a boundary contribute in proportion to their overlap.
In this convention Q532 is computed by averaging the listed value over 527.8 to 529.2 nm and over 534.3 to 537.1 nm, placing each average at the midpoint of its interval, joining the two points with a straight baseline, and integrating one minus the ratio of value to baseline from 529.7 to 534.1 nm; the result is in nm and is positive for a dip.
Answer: 0.36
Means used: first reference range 7.78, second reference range 7.46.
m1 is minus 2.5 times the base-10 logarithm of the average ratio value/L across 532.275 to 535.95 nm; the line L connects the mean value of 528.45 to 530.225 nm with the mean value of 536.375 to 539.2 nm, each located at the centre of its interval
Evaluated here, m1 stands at 0.06 mag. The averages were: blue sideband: 7.47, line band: 7.11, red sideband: 7.56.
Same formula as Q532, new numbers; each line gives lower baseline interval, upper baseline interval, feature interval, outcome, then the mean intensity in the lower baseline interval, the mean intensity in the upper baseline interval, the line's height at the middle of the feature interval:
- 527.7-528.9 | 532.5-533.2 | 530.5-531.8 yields -0.21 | 7.59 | 6.03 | 6.62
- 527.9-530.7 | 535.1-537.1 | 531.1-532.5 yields 0.04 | 7.4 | 7.45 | 7.42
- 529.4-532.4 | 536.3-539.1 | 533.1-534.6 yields -0.02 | 7.11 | 7.6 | 7.32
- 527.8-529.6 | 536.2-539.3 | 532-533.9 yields 0.25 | 7.59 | 7.58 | 7.58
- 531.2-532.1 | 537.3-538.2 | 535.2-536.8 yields 0.03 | 7.5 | 7.76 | 7.68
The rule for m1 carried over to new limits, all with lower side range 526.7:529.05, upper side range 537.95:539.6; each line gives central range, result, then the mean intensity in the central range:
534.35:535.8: -0.02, 7.56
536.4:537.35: 0.02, 7.37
